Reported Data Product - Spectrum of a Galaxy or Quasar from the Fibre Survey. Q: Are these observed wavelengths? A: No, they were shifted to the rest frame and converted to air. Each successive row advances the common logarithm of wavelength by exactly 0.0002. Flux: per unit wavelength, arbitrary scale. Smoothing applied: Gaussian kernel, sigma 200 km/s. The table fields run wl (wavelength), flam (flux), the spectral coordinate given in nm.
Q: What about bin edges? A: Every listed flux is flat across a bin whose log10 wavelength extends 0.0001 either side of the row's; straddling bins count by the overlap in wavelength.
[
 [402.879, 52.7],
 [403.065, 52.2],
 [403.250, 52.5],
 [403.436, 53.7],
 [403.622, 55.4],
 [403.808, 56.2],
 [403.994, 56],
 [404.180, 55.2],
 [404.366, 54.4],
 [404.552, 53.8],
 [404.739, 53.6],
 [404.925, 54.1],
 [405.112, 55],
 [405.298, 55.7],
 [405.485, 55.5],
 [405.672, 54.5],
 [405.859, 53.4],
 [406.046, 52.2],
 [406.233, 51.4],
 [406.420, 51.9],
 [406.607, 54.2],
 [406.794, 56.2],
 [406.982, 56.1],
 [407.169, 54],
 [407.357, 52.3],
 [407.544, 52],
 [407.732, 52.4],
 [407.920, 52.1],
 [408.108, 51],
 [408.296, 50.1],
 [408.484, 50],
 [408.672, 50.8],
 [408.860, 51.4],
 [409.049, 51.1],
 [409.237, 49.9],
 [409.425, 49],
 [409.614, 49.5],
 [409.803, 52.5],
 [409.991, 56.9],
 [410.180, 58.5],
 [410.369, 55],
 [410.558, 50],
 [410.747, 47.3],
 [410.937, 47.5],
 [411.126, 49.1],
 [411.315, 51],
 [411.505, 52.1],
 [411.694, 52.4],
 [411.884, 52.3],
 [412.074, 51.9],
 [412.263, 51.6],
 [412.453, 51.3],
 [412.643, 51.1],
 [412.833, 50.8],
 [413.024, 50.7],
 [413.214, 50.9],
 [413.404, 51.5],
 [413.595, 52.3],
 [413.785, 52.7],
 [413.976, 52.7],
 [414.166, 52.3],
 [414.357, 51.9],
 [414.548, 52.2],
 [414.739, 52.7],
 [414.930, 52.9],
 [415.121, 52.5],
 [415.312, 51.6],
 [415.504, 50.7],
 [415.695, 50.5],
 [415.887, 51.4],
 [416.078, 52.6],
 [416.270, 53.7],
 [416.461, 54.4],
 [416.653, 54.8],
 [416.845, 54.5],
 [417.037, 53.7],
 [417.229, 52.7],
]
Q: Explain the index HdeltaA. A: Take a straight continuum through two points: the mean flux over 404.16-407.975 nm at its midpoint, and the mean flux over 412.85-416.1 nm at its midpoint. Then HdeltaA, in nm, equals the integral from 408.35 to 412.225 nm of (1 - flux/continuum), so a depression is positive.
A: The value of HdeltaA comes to 0.10 nm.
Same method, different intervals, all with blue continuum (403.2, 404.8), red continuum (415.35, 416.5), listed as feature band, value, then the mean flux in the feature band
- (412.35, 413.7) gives 0.04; 51.2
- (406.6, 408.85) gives 0.06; 52.5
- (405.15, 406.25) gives 0.00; 54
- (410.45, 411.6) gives 0.08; 49.6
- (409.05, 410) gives 0.04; 51.1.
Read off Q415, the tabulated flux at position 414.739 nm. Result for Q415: 52.7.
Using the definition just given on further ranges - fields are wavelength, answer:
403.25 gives 52.5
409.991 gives 56.9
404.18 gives 55.2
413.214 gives 50.9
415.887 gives 51.4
